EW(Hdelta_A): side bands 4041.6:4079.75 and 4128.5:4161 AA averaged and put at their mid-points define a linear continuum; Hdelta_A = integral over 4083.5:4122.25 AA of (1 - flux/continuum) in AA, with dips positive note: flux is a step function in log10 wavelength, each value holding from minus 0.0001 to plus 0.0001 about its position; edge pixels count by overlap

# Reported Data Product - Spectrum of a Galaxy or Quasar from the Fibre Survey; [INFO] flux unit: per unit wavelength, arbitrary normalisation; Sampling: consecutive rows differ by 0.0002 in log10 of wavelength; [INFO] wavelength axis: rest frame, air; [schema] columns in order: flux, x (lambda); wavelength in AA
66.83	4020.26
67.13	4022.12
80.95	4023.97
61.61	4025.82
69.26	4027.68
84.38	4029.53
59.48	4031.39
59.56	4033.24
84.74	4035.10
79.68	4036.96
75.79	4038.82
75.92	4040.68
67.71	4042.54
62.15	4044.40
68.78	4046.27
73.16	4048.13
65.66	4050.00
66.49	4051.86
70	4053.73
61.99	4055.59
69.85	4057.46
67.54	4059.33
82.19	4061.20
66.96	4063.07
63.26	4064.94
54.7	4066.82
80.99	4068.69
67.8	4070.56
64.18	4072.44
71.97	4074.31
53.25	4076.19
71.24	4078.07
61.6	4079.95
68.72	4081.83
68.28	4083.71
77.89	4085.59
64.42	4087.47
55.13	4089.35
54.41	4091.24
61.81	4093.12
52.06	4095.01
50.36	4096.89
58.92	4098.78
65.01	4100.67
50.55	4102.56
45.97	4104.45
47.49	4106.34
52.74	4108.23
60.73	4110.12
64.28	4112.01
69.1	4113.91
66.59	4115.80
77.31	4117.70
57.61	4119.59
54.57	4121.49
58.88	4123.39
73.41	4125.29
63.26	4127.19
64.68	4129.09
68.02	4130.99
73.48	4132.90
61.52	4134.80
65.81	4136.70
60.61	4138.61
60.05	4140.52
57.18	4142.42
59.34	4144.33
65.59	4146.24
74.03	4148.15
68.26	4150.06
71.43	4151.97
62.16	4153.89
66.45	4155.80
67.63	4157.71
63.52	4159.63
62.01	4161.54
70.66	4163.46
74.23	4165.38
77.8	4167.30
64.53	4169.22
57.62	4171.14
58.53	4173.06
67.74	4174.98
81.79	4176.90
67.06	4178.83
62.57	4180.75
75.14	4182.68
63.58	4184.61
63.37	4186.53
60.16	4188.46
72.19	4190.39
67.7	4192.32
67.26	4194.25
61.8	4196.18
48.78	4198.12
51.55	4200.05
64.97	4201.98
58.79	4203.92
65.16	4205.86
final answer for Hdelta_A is 3.9 AA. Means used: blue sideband 67.4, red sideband 65.3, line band 59.6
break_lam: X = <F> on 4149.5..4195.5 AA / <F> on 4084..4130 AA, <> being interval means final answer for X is 1.1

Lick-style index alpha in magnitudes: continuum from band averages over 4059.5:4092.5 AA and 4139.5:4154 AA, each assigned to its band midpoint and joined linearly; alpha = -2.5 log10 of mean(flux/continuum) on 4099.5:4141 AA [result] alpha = 0.06 mag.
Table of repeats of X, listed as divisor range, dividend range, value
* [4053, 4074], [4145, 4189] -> 0.98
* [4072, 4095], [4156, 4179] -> 1.06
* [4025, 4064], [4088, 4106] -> 0.78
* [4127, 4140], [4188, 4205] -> 0.94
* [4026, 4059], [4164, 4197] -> 0.96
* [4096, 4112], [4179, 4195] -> 1.22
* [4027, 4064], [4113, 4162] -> 0.92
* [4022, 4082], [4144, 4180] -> 0.98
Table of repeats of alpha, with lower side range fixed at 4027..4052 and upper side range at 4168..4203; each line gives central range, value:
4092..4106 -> 0.243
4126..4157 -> 0.019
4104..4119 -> 0.114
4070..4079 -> 0.063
